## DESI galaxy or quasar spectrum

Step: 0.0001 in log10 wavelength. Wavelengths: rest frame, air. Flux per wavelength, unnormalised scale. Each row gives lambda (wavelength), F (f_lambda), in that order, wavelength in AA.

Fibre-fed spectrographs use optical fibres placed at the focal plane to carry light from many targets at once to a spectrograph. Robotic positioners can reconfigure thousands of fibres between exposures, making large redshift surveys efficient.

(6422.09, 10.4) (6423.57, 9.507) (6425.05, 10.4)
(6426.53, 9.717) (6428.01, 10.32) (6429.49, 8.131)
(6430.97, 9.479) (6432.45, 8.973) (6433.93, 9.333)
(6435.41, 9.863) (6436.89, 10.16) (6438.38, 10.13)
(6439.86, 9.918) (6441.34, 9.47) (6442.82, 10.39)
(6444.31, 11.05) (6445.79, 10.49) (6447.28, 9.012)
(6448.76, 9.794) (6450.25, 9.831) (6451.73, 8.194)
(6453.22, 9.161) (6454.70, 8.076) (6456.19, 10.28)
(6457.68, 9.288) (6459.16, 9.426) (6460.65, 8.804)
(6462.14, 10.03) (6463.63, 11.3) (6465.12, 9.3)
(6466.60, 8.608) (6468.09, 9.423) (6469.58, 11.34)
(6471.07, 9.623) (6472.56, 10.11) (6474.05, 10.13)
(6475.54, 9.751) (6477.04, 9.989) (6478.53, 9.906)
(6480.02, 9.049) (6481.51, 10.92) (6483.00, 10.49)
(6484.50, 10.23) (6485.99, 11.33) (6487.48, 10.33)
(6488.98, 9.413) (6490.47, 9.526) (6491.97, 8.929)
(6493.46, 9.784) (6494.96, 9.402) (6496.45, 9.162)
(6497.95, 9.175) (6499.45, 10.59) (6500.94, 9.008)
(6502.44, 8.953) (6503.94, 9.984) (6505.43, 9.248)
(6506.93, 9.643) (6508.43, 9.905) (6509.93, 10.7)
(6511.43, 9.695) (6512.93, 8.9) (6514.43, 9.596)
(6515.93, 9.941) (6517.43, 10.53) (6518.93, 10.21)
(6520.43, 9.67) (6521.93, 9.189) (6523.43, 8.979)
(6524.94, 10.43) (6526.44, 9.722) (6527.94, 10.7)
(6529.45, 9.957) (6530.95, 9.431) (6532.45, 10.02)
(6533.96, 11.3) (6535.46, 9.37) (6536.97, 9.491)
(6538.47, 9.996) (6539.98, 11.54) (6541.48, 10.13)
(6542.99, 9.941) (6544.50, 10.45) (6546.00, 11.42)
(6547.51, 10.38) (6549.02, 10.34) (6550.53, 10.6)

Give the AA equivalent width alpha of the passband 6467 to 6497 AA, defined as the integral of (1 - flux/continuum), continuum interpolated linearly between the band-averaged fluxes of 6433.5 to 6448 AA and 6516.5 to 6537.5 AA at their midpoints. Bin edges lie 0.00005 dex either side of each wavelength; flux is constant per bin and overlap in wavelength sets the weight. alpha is 0.1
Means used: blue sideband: 10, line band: 9.93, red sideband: 9.93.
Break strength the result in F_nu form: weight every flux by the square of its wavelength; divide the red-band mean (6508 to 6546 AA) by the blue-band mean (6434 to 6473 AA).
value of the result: 1.05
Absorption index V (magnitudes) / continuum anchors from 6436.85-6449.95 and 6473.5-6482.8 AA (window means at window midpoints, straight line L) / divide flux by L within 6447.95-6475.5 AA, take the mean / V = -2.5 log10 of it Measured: 0.04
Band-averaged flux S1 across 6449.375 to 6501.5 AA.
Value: 9.71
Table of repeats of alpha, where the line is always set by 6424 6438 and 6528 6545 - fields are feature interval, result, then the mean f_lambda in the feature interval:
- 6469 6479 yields -0.3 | 10.1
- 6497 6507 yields 0.5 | 9.5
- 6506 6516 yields 0.3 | 9.74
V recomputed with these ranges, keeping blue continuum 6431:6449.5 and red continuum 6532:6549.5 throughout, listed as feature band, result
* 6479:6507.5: 0.04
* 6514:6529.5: 0.04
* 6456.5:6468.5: 0.05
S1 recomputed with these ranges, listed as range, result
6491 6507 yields 9.44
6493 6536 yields 9.77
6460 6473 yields 9.84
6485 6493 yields 9.92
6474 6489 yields 10.2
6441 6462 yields 9.53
